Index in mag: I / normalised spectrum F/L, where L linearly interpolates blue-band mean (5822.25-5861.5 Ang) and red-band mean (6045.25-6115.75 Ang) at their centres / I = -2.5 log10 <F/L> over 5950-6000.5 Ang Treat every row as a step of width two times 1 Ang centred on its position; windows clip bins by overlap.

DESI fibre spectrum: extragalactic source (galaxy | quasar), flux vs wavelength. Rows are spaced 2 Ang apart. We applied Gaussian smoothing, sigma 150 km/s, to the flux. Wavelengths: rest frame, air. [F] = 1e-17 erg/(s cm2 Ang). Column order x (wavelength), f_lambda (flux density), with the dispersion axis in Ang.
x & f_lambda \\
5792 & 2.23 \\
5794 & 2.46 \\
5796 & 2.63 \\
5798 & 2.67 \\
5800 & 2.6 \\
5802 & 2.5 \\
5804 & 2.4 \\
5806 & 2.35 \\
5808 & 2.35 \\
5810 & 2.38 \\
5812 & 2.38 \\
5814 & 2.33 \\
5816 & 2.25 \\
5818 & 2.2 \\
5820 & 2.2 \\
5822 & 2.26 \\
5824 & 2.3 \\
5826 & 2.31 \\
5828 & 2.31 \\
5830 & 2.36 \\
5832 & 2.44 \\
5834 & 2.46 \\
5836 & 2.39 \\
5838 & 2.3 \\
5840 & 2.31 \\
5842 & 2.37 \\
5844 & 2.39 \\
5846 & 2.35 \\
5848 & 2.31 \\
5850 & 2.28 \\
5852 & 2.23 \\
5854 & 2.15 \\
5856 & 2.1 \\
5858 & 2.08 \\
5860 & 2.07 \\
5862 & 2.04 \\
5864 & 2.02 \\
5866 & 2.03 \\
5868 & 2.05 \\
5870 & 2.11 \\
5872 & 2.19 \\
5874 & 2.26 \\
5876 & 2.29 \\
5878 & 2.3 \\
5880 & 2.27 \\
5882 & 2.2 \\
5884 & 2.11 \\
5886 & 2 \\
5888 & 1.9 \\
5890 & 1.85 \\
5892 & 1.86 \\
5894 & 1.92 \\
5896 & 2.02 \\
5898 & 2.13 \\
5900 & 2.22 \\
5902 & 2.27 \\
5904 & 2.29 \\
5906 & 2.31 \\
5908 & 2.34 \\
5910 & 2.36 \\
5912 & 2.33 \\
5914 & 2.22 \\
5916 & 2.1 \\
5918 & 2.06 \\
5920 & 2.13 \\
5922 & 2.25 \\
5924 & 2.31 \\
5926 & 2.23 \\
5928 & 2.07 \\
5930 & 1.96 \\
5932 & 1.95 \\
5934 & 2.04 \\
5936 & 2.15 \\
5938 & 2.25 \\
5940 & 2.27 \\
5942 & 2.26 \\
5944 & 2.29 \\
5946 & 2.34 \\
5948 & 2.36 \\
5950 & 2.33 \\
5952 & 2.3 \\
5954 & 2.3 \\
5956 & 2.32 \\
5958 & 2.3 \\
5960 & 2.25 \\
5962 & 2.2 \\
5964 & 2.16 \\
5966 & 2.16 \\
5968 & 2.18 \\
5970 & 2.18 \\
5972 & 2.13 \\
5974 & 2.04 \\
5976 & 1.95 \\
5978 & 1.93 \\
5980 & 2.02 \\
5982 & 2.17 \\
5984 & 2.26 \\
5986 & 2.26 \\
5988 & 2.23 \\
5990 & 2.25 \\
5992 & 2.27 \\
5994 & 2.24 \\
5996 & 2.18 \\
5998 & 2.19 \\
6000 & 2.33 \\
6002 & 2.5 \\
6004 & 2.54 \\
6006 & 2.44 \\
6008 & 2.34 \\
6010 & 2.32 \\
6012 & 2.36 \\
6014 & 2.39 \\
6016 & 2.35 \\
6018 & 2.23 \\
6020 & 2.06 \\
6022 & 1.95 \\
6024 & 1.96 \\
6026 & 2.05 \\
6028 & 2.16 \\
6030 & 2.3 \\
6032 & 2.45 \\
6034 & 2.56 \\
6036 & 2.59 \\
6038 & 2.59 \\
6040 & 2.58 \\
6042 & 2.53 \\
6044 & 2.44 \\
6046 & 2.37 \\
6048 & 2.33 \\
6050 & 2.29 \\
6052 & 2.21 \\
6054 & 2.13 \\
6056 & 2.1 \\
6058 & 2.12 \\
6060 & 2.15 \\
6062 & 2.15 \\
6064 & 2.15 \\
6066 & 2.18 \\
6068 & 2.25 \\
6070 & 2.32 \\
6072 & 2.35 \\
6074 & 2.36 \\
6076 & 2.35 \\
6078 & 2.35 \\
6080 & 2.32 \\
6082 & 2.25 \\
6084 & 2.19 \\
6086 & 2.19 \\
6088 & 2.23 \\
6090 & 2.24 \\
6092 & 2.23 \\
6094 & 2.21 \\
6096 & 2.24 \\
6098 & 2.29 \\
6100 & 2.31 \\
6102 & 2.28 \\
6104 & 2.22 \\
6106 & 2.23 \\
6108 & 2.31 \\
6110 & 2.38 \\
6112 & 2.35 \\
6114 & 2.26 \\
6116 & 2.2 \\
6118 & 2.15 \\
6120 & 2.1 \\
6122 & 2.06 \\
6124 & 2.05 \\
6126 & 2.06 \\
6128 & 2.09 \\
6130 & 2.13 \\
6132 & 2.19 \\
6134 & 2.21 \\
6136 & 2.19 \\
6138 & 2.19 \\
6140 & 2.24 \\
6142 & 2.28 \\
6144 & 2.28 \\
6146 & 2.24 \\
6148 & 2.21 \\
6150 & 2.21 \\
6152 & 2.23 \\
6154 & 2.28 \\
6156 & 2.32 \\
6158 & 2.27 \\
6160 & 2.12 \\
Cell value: 0.04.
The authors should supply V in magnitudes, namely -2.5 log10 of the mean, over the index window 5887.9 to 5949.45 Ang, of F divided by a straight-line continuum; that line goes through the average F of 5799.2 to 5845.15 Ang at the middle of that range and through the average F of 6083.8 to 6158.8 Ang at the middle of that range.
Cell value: 0.069 mag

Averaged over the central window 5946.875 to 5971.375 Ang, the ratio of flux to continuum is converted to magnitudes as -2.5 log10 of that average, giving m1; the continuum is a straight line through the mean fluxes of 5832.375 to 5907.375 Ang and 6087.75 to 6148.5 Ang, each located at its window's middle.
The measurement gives -0.030 mag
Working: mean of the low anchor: 2.18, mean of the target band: 2.25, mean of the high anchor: 2.21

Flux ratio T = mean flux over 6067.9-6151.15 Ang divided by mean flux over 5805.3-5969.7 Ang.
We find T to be 1.0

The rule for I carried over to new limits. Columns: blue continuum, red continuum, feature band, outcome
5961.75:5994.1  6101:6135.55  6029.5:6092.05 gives -0.06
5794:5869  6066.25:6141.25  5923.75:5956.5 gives 0.03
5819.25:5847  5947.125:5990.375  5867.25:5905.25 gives 0.08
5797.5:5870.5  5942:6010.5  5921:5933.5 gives 0.07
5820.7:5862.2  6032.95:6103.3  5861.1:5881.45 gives 0.06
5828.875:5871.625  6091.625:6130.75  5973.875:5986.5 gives 0.07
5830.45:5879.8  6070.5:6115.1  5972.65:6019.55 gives 0.01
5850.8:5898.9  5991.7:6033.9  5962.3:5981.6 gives 0.07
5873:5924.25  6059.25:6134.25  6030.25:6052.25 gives -0.11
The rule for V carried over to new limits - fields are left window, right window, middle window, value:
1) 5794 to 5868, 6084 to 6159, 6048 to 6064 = 0.03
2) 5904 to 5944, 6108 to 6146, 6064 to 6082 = -0.05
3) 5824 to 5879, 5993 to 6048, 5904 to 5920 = 0.02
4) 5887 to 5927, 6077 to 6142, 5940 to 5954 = -0.07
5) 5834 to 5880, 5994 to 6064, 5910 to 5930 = 0.03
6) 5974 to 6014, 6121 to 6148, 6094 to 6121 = -0.03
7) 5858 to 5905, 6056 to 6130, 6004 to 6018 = -0.09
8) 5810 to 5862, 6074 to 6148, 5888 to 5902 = 0.13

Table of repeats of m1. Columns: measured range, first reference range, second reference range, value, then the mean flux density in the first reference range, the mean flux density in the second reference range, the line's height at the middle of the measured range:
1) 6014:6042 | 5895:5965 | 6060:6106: -0.03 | 2.22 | 2.25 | 2.24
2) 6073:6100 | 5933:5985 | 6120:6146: -0.05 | 2.2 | 2.16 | 2.17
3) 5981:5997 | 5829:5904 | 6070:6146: -0.01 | 2.18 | 2.23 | 2.21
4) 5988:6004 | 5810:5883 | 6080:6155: -0.03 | 2.25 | 2.22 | 2.23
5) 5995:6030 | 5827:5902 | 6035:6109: 0.00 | 2.18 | 2.29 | 2.26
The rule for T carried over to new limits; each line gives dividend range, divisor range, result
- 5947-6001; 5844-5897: 1.04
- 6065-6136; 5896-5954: 1.01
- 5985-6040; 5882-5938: 1.08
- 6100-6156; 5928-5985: 1.02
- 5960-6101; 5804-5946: 1.02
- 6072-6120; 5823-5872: 1.01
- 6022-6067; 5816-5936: 1.04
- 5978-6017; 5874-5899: 1.10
